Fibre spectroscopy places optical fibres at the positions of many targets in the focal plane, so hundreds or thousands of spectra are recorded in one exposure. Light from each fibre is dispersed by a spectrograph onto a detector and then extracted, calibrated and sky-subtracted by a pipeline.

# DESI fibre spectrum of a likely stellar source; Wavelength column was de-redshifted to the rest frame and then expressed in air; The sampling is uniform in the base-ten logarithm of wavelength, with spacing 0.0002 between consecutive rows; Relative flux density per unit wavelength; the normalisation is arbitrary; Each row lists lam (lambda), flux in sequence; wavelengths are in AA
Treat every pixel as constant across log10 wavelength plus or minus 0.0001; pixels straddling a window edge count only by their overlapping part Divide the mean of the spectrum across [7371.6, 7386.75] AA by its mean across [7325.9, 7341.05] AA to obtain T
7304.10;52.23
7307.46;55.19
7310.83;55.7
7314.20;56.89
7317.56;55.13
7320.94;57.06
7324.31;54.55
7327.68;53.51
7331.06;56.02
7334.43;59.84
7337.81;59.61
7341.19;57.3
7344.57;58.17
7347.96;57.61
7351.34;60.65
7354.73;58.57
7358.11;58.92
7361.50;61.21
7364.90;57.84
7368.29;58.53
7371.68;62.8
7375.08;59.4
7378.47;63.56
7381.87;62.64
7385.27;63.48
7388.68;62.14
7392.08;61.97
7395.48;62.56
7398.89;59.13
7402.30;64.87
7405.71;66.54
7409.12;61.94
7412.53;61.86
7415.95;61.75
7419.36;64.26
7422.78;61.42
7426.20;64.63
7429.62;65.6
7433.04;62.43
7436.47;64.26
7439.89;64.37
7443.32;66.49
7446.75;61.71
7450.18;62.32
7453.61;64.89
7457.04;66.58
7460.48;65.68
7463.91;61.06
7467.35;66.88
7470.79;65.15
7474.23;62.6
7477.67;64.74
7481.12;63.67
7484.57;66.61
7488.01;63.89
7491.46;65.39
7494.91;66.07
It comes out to 1.09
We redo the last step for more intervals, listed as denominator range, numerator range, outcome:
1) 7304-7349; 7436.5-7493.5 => 1.14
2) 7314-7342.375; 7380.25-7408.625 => 1.11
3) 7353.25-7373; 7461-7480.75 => 1.08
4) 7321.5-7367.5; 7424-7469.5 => 1.11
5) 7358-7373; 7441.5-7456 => 1.07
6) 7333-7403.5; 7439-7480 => 1.06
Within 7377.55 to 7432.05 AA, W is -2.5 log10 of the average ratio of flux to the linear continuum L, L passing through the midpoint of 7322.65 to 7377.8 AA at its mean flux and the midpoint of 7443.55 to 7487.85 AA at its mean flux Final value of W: -0.03 mag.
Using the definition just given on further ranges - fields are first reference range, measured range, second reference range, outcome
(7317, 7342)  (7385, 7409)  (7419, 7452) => -0.029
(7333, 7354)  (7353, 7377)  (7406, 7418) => 0.006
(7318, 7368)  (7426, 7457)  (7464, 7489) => -0.024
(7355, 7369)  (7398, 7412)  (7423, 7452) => -0.025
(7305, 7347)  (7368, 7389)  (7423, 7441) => -0.031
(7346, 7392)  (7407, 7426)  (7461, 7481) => -0.005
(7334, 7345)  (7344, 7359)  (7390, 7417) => 0.011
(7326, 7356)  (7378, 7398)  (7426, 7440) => -0.024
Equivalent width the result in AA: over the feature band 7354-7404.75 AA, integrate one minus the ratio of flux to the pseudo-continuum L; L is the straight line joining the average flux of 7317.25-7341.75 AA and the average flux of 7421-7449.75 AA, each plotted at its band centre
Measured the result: -1.1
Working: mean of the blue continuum 56.7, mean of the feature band 61.3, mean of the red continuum 63.8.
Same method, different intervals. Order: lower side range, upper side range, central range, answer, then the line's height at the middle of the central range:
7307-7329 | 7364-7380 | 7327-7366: -0.2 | 58.2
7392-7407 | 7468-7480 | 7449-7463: -0.2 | 64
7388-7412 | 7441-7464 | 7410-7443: 0.0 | 63.5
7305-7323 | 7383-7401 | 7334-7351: -0.2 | 58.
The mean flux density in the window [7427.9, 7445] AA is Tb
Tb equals 64.6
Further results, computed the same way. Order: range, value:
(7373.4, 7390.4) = 62.3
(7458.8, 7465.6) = 63.4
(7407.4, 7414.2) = 61.9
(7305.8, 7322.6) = 56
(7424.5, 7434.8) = 64.2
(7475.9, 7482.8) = 64.2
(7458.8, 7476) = 64.3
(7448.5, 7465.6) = 64.1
